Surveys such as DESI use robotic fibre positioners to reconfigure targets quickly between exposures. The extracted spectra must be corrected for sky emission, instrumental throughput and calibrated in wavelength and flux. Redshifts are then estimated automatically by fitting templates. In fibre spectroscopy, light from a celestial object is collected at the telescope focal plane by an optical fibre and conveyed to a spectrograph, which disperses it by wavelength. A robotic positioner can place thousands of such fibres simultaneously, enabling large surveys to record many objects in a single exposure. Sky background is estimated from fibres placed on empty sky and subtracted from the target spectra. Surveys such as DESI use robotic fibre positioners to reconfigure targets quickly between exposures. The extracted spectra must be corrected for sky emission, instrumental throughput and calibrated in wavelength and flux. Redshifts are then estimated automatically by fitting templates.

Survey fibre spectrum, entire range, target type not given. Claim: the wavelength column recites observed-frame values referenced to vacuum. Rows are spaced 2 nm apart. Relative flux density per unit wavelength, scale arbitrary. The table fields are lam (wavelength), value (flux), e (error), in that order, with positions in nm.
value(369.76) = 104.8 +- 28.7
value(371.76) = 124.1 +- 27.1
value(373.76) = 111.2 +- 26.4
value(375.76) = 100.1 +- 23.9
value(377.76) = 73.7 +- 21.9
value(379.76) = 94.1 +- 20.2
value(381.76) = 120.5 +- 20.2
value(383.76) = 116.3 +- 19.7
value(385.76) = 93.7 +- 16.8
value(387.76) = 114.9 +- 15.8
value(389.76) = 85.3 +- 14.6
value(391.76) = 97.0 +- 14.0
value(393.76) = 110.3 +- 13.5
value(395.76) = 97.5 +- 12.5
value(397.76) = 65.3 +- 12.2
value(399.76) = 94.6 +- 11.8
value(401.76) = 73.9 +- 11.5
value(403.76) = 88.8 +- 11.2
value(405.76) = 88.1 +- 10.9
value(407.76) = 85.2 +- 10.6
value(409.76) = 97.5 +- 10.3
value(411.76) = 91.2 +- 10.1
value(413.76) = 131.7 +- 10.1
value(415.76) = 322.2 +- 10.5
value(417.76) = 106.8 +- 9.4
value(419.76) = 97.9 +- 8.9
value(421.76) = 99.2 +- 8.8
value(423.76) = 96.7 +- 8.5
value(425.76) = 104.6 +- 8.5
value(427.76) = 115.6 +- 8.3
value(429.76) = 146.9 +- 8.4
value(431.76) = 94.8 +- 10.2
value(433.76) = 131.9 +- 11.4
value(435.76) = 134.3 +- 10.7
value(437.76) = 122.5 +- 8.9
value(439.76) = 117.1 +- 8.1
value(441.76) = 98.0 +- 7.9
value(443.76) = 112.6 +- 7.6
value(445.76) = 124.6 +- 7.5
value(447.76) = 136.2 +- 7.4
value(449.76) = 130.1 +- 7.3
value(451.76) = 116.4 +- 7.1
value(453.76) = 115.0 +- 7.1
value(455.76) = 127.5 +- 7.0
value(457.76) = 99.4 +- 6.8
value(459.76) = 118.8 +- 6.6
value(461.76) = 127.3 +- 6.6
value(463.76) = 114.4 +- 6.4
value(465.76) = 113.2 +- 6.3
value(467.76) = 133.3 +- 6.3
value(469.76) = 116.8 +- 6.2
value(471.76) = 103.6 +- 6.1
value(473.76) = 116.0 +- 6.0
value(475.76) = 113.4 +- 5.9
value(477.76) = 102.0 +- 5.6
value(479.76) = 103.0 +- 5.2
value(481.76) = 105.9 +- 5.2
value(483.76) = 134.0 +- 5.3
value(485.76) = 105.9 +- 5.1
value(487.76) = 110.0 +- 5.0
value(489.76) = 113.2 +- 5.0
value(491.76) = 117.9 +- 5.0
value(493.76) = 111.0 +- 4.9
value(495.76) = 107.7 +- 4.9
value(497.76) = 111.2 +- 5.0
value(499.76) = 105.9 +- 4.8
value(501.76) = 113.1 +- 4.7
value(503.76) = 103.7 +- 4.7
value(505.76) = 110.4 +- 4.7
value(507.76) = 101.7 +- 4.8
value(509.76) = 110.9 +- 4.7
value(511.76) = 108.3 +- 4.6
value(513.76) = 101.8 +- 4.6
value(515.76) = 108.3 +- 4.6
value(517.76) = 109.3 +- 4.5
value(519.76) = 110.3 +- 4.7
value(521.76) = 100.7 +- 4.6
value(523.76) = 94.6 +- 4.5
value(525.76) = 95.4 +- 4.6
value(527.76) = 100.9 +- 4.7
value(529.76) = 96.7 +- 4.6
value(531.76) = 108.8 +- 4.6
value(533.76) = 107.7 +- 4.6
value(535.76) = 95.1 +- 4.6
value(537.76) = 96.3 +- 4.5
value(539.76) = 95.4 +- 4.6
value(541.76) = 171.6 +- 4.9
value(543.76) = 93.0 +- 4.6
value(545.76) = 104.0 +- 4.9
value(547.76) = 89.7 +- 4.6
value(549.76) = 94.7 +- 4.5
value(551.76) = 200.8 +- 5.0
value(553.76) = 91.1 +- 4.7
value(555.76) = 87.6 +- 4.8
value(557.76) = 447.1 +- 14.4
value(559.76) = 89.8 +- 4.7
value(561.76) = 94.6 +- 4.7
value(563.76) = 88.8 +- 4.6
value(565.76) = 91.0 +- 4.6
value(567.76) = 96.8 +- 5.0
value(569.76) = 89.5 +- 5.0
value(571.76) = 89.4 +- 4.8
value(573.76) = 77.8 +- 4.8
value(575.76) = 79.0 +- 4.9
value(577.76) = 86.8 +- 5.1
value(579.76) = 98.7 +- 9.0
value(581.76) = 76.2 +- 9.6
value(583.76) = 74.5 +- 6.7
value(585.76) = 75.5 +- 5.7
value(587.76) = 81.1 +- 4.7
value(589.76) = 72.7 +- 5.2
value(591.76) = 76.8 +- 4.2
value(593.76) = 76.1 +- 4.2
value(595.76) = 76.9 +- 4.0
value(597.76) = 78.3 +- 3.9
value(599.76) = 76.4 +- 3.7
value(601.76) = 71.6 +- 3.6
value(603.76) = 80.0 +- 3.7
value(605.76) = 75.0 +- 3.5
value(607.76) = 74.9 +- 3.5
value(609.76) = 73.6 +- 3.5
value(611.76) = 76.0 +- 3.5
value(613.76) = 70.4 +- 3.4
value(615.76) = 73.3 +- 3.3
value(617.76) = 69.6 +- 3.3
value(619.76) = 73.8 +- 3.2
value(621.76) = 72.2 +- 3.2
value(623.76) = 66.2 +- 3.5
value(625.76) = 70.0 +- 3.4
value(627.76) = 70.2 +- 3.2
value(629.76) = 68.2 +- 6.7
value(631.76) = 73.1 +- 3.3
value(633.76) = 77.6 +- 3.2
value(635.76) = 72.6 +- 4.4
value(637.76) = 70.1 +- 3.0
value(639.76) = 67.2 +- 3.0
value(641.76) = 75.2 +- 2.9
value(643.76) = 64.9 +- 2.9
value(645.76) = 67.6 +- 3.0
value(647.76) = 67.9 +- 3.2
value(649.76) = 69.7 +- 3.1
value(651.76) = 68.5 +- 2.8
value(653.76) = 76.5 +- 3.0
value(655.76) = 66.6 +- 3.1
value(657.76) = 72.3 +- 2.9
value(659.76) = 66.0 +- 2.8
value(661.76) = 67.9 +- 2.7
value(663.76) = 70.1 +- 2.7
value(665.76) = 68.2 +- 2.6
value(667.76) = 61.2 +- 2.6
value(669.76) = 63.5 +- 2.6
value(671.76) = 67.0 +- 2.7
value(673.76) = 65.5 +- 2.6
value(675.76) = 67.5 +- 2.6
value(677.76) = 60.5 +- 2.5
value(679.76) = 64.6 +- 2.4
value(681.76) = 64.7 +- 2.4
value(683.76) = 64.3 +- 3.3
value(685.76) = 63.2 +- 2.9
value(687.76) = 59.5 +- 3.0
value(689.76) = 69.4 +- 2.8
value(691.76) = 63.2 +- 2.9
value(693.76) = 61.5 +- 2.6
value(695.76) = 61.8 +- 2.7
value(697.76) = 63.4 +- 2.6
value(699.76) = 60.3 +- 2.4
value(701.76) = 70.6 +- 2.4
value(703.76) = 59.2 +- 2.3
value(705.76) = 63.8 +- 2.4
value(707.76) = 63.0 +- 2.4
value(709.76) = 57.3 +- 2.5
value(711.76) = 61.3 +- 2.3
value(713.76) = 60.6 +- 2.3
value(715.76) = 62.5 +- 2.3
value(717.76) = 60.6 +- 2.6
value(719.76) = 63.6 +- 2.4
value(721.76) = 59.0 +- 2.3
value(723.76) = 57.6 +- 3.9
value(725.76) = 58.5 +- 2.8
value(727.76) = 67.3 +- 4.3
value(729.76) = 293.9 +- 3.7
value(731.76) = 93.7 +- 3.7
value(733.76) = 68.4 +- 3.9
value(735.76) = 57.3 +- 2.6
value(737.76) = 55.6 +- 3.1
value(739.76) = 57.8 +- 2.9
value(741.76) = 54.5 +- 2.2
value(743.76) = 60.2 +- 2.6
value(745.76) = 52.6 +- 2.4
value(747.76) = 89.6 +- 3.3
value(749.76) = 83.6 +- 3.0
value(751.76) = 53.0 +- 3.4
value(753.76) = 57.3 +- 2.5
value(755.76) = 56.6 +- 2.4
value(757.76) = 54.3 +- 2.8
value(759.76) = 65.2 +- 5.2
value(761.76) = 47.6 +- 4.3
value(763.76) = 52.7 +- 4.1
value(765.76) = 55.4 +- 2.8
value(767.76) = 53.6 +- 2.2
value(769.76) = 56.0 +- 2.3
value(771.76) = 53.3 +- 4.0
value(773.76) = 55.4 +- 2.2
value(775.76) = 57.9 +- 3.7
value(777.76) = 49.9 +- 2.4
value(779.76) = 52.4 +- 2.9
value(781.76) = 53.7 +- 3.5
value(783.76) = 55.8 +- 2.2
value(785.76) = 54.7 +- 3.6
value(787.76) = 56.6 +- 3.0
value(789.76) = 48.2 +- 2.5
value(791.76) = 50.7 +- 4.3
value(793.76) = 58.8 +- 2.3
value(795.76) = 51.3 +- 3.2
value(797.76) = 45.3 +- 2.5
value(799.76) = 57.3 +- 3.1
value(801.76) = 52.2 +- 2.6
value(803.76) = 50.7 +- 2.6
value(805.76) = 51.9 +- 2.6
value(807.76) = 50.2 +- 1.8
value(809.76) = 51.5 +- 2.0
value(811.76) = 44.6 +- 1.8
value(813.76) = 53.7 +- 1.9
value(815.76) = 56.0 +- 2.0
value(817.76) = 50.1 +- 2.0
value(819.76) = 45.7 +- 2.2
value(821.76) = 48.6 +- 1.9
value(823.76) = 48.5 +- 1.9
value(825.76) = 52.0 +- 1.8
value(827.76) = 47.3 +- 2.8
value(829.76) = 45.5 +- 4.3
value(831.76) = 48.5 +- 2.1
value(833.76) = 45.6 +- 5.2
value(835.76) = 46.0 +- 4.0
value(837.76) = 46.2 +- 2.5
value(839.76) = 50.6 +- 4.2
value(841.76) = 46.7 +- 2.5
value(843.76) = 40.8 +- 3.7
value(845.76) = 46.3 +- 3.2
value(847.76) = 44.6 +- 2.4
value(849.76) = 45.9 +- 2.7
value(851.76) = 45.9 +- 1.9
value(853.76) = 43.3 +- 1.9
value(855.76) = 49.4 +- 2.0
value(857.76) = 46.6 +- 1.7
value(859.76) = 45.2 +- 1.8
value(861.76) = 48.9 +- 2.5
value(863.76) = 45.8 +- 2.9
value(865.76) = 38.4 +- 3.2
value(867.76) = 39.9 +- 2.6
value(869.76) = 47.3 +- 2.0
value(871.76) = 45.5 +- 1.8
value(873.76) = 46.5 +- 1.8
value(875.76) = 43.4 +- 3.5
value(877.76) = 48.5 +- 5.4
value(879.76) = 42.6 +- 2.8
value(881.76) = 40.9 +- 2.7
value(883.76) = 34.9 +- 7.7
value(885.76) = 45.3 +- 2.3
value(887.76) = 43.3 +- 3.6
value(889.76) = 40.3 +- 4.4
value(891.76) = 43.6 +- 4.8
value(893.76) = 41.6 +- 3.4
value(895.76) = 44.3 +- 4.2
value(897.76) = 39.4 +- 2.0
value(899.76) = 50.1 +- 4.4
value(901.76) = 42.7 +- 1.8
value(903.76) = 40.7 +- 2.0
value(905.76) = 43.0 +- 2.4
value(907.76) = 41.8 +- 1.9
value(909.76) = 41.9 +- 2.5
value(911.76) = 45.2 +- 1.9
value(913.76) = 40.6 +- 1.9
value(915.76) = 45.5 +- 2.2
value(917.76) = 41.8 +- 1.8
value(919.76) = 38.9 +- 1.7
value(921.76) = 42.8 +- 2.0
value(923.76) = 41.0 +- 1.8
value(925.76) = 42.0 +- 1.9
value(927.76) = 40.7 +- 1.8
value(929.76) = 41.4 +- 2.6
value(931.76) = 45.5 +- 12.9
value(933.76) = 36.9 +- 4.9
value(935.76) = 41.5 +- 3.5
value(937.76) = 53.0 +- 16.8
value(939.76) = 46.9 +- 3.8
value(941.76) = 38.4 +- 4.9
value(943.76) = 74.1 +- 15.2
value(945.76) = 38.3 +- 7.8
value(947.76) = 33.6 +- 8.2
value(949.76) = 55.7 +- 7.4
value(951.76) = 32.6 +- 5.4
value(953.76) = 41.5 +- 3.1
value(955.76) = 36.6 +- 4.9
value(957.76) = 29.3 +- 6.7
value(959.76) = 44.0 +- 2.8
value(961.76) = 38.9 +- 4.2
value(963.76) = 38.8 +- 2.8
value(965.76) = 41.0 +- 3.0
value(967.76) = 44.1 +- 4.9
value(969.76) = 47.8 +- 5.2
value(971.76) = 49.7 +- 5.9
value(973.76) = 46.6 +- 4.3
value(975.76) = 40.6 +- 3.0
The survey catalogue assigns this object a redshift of 0.113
